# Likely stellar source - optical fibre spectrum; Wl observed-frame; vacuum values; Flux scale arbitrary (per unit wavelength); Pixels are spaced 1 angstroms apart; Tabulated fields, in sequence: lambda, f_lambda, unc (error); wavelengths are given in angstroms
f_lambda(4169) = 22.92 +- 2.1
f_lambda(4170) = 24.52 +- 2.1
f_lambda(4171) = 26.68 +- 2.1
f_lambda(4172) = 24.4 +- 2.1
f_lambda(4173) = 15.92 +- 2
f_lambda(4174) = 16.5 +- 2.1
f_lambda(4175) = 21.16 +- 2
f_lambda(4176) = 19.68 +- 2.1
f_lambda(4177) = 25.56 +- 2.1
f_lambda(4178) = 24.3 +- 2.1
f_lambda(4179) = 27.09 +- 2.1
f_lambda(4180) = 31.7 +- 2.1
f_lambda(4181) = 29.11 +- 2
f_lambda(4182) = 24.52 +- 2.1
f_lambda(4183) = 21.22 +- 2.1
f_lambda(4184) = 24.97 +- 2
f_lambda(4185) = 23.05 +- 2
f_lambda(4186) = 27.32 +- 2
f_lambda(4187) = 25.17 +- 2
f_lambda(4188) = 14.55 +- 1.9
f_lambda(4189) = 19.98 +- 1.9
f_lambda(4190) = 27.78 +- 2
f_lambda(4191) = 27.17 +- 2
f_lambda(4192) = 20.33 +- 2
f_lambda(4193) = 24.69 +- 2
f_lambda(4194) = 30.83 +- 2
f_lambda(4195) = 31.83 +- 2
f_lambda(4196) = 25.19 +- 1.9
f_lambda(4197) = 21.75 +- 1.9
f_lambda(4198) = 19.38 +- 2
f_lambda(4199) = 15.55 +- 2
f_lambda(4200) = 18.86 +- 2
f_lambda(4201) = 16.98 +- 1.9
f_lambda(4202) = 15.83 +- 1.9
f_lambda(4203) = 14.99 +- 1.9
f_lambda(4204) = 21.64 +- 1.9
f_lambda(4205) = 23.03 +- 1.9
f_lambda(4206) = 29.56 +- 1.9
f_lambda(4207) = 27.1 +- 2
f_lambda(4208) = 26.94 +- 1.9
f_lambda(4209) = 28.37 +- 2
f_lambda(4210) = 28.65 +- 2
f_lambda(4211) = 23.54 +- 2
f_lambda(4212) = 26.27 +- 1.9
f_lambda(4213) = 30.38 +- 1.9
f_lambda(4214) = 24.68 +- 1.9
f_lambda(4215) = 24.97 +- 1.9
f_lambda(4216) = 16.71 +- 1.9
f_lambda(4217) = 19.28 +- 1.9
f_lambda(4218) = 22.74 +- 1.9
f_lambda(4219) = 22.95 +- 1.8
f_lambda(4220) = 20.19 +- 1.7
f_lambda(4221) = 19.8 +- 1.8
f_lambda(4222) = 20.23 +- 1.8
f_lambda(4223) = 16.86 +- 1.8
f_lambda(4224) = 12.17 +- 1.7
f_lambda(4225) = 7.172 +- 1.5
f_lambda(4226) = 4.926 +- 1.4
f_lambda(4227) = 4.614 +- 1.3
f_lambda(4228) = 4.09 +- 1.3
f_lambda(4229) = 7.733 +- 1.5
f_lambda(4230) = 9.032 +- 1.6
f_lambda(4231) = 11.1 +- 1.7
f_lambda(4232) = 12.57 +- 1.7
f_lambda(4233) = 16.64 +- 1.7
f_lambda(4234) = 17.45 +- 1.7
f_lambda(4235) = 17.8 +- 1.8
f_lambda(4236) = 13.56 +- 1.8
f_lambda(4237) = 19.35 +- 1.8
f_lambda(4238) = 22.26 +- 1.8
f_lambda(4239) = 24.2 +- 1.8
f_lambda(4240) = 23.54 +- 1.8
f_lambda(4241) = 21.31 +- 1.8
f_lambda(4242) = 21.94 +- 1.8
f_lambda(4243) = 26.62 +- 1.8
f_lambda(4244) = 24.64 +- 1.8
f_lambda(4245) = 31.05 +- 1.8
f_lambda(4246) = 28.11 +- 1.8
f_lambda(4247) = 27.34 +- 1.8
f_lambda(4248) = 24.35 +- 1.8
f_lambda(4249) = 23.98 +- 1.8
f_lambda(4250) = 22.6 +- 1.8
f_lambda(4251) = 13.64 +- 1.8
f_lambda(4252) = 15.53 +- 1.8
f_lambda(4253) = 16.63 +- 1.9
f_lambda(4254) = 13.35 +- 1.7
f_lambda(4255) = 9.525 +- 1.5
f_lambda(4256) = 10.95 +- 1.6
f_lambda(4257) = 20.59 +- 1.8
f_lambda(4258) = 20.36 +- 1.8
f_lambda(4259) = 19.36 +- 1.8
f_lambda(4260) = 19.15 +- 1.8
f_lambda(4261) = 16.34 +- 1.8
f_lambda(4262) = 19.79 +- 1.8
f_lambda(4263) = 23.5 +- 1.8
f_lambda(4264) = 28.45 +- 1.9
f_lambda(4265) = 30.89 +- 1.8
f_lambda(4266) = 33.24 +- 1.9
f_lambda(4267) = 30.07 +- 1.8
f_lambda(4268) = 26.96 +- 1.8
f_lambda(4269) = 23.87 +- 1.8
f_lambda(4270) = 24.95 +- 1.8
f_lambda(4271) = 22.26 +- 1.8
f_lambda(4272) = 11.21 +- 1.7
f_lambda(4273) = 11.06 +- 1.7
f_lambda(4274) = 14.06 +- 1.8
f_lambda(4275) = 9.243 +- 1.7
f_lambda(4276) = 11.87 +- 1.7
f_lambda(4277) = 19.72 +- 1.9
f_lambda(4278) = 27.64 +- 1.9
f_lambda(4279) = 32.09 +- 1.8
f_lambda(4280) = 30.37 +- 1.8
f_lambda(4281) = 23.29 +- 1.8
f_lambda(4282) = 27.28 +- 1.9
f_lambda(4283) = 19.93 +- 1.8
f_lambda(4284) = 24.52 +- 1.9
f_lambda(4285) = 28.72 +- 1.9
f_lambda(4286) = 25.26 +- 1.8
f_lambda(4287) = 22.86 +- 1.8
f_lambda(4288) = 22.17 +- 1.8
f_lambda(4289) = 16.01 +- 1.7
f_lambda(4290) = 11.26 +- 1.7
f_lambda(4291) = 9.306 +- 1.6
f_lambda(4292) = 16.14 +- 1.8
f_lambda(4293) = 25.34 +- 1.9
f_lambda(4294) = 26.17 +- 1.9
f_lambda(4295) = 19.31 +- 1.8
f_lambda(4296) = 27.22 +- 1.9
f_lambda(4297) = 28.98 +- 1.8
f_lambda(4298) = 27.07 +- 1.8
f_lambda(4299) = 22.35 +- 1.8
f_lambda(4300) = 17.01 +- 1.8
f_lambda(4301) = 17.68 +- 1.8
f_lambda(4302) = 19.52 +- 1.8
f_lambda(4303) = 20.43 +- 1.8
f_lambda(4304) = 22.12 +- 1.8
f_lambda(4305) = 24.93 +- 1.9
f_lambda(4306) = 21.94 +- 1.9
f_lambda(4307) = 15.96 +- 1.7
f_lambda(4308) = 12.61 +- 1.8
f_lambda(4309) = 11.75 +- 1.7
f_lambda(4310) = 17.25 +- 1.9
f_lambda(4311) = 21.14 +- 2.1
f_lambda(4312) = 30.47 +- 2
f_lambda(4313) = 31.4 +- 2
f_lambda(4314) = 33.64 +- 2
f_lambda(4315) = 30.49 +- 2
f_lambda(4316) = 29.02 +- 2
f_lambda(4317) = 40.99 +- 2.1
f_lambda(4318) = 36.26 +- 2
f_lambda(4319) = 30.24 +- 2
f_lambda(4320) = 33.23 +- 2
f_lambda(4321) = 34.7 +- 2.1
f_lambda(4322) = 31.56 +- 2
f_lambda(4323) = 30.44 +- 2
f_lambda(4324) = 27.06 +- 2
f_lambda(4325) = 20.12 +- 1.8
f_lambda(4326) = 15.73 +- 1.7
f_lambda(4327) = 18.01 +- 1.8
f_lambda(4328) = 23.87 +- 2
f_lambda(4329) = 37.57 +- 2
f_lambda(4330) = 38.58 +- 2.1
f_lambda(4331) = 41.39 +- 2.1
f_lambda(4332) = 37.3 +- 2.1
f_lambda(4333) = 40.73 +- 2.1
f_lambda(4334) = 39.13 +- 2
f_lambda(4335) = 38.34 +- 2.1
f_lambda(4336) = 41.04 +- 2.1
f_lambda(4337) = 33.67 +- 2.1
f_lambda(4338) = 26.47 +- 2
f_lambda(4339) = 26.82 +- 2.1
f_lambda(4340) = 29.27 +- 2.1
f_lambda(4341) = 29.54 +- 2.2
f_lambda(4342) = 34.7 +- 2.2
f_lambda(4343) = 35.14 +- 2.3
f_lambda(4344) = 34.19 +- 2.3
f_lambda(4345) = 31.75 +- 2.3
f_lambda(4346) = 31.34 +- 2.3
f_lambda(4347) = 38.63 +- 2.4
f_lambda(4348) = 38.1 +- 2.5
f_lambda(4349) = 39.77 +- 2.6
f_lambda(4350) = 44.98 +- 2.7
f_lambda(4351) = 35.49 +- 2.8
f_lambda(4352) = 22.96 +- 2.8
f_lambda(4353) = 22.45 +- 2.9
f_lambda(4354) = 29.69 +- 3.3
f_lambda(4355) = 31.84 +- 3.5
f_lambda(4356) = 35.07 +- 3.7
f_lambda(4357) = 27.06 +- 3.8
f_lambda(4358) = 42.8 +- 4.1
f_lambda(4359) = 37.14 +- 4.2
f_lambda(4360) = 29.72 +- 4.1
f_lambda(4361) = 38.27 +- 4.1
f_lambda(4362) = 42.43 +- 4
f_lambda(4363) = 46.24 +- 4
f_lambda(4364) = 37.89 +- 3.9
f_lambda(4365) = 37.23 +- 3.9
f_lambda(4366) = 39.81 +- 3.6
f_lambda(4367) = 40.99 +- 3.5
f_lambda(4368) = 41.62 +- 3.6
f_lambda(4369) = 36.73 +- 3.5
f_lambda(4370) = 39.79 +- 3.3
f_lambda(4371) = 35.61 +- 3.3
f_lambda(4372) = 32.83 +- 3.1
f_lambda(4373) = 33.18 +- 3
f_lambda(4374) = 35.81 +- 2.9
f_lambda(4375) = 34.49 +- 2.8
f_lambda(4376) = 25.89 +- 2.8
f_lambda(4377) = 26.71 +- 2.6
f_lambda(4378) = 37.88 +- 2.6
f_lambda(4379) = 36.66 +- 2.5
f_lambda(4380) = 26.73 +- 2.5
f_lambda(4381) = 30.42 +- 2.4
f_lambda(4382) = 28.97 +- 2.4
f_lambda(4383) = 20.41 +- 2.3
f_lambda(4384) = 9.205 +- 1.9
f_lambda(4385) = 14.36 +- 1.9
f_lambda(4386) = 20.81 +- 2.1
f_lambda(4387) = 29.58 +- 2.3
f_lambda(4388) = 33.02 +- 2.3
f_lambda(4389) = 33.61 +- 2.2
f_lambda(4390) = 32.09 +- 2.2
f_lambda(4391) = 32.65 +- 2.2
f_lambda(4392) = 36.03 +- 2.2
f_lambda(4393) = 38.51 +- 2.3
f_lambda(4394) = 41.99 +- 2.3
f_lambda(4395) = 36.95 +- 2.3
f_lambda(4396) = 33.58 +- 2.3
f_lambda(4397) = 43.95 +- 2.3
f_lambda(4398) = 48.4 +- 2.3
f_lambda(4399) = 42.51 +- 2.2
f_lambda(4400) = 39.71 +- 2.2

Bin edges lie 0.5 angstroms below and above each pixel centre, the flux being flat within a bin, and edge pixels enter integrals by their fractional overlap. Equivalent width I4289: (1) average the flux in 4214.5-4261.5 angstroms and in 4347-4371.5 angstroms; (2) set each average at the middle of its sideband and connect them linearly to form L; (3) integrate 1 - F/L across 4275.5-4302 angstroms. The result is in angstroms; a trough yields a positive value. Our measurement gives 3.4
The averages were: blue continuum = 17.9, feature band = 22.2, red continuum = 36.4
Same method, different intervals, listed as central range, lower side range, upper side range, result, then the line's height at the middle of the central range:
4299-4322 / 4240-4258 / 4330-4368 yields 3.7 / 29.8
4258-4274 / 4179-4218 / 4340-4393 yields 3.0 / 27.5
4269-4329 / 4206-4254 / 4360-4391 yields 6.5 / 25.8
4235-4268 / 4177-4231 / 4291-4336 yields 2.7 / 23.7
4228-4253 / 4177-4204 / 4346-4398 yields 6.5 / 26.2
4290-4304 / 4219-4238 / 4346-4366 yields 2.5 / 25.4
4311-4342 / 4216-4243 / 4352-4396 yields -5.0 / 27.4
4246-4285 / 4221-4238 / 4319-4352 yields -3.6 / 19.6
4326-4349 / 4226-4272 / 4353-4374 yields -0.7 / 32.6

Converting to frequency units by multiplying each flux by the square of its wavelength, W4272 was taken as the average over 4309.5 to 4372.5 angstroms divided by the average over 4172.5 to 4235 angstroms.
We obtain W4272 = 1.7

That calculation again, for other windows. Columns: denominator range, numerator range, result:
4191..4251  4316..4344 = 1.66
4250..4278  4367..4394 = 1.71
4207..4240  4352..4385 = 1.94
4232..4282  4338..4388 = 1.63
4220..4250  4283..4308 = 1.22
